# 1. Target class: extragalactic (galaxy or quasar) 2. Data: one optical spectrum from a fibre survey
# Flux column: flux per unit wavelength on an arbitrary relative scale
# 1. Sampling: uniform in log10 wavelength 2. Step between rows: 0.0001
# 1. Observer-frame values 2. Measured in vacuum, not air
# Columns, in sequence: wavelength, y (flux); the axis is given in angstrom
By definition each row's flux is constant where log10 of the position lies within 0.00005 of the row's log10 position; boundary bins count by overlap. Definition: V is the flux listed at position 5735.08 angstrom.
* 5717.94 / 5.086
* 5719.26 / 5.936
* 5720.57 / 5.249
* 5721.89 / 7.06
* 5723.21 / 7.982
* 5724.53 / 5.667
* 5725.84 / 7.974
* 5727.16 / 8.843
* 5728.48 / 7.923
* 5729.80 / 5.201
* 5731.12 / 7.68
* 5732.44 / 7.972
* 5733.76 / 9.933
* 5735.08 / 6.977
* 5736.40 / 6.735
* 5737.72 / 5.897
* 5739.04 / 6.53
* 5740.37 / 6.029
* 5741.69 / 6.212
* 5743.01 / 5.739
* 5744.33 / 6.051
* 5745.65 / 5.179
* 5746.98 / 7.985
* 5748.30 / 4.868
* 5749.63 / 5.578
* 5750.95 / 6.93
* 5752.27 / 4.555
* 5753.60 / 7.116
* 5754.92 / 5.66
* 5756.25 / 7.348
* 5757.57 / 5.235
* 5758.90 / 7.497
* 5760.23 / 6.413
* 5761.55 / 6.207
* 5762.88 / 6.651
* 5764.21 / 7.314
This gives 6.977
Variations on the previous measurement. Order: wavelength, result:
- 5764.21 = 7.314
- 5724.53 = 5.667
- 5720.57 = 5.249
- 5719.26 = 5.936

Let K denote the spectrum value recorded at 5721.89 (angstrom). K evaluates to 7.06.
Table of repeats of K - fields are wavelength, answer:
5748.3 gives 4.868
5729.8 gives 5.201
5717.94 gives 5.086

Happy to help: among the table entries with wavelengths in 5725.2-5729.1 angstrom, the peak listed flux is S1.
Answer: 8.843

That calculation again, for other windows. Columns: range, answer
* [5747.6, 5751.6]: 6.93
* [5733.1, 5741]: 9.933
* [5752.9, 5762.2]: 7.497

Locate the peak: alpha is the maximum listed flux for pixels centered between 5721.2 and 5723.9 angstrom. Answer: 7.982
